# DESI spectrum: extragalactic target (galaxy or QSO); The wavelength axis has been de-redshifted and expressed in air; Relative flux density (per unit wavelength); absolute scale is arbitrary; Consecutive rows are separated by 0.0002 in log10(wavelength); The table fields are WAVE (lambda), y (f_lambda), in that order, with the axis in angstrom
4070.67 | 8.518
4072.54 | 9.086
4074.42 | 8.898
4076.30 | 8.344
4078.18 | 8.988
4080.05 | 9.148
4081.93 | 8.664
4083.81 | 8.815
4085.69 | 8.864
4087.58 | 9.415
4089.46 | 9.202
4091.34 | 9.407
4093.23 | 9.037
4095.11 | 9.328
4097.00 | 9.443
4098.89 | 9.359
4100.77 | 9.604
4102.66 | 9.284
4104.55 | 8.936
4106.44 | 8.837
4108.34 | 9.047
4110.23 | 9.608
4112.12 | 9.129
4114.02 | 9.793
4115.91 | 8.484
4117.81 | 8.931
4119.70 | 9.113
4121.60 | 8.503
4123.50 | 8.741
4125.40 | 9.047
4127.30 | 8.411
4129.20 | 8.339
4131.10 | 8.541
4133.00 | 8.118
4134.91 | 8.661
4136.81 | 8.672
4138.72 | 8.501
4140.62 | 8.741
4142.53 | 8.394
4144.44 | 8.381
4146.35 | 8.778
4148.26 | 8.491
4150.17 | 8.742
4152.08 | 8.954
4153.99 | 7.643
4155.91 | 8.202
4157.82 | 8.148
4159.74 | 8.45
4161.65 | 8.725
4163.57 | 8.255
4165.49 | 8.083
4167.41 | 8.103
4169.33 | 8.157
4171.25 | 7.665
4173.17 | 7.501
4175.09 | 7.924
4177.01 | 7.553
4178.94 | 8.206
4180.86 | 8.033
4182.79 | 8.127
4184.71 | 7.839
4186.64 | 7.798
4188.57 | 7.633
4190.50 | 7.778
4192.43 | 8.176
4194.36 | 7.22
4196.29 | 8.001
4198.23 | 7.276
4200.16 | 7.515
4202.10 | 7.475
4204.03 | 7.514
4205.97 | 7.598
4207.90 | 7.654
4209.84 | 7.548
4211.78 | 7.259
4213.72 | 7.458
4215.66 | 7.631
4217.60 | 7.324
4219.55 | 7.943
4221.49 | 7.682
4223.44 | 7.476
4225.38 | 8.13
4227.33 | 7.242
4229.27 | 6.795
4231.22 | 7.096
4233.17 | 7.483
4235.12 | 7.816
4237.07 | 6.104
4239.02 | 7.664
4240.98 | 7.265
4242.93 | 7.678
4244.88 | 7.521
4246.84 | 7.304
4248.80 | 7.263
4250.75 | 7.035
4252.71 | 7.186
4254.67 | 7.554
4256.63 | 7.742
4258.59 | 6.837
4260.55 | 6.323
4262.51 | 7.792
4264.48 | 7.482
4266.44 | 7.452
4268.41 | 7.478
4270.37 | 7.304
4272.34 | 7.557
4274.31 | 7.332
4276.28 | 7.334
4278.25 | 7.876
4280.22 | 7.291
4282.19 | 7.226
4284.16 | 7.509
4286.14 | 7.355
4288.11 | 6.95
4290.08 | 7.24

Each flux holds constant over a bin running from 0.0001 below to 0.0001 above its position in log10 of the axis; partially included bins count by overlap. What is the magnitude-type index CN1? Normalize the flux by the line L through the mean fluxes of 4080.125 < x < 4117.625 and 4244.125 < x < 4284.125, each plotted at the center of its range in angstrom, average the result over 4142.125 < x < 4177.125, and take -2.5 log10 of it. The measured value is 0.03 mag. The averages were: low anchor 9.16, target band 8.23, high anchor 7.35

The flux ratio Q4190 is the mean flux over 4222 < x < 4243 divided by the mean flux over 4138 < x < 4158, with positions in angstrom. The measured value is 0.9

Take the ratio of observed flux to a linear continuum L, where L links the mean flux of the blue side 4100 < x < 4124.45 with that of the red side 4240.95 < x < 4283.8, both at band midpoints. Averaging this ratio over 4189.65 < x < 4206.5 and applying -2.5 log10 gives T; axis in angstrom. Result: 0.066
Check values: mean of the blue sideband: 9.07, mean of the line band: 7.61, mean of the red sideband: 7.36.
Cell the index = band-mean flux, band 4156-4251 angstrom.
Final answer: 7.66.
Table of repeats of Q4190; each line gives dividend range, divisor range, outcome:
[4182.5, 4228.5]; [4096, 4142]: 0.86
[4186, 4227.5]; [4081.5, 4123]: 0.83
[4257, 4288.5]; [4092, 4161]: 0.83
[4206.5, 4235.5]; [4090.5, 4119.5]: 0.81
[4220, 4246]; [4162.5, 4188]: 0.93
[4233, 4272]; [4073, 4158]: 0.83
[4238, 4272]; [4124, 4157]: 0.86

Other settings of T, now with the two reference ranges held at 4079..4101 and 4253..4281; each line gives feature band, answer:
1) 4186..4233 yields 0.058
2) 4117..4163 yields 0.016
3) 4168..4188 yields 0.054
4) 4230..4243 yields 0.062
